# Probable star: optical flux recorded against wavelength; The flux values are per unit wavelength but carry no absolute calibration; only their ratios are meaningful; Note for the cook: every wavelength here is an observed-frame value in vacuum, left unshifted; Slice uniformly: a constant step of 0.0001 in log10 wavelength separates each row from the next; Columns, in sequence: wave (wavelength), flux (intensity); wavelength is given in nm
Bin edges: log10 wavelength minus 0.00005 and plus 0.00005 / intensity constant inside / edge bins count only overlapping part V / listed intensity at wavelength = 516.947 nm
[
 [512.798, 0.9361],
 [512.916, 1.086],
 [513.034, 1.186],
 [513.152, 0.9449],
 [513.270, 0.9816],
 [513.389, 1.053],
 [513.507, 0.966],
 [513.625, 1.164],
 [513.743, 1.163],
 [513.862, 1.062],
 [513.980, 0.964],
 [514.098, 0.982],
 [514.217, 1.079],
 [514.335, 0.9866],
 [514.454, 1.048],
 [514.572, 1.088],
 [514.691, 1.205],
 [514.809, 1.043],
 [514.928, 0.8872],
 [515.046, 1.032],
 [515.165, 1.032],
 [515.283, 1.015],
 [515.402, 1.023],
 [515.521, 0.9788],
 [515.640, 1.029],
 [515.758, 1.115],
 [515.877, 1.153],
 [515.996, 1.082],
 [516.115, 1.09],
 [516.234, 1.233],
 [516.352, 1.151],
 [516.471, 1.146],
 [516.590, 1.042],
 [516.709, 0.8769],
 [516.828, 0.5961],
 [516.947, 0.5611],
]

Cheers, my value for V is 0.5611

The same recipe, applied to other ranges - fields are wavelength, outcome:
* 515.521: 0.9788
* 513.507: 0.966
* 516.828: 0.5961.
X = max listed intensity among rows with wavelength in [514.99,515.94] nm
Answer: 1.153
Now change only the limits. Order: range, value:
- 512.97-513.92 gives 1.186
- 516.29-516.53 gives 1.151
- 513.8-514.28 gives 1.079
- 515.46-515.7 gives 1.029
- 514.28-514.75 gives 1.205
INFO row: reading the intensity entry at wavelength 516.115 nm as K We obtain 1.09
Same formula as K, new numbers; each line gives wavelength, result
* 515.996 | 1.082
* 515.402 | 1.023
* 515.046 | 1.032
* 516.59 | 1.042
